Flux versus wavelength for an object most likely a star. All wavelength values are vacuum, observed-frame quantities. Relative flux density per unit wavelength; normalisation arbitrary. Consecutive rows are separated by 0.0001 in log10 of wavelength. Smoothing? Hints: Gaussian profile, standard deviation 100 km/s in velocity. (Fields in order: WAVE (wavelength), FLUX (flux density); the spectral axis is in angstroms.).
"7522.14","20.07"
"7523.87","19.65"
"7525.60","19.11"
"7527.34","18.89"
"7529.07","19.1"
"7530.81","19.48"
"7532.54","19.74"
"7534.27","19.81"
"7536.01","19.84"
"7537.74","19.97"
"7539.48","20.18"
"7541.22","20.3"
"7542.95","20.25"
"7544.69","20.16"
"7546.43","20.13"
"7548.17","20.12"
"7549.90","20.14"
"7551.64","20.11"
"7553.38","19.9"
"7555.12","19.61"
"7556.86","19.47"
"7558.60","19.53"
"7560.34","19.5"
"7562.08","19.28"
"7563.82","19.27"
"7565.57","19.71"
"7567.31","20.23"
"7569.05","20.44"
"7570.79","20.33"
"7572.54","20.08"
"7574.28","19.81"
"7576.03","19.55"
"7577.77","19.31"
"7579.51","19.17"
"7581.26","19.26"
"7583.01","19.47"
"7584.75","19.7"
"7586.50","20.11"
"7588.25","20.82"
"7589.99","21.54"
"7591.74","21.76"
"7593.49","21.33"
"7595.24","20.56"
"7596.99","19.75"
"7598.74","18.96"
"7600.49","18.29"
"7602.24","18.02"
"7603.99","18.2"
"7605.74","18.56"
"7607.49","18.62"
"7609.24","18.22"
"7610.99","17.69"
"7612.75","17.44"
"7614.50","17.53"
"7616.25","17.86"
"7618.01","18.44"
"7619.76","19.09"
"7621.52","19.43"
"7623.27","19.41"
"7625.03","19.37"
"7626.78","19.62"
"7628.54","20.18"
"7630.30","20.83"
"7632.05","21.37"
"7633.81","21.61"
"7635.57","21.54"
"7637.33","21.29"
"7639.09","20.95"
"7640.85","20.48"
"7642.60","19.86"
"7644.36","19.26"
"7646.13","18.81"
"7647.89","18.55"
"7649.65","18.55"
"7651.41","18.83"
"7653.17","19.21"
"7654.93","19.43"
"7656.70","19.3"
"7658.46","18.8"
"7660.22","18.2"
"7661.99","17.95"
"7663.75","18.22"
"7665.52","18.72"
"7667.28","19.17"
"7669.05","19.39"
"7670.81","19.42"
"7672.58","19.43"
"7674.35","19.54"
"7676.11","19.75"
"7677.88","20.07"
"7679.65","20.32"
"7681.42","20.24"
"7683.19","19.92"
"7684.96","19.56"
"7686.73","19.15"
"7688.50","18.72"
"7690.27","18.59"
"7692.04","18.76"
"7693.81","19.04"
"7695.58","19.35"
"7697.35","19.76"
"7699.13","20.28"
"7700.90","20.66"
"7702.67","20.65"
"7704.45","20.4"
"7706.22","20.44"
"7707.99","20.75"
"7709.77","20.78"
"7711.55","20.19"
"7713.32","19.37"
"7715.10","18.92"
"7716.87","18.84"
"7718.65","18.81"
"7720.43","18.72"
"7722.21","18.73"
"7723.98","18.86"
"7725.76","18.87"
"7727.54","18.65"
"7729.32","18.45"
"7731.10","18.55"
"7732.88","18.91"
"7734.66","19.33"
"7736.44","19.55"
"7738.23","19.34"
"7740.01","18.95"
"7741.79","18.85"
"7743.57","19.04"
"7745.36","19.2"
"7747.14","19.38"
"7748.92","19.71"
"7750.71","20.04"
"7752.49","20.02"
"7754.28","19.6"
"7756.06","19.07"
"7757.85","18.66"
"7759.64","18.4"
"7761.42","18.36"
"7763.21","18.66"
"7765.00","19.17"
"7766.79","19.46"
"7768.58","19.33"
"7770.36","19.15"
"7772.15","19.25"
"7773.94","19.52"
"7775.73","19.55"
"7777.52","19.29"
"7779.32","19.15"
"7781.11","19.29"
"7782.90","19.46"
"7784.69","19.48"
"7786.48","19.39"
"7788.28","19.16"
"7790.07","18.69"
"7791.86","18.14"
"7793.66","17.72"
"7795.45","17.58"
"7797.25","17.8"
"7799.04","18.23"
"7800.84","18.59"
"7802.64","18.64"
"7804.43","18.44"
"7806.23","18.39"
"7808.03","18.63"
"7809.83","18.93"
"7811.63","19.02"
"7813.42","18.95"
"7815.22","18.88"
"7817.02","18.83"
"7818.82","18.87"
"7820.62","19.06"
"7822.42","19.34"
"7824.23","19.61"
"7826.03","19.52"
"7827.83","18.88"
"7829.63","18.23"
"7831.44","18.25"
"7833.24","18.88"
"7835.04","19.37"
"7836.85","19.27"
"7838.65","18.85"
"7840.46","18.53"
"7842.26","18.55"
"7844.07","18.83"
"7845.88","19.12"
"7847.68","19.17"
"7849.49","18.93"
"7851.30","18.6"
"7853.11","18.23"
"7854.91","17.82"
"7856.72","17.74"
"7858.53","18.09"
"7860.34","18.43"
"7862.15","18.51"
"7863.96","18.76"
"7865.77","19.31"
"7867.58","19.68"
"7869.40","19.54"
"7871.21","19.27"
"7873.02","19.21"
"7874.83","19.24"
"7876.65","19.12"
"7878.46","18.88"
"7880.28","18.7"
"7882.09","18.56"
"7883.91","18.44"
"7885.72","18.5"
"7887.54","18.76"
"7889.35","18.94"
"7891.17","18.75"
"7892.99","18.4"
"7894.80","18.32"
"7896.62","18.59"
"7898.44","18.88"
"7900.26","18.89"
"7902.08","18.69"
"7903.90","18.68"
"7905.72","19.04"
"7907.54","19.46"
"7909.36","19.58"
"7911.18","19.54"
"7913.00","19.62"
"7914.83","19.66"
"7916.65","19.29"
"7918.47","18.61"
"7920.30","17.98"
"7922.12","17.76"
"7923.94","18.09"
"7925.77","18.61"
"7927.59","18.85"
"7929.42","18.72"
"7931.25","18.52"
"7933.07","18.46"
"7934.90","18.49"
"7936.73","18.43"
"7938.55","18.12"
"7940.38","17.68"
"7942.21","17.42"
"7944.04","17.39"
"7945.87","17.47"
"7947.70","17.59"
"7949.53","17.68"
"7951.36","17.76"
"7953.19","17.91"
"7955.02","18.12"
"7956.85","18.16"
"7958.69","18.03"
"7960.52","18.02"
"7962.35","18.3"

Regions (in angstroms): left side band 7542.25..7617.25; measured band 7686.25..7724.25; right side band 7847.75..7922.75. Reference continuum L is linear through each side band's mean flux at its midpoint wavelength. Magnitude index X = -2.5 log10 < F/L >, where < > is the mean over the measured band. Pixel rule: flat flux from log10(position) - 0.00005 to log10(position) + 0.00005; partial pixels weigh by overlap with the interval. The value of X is -0.02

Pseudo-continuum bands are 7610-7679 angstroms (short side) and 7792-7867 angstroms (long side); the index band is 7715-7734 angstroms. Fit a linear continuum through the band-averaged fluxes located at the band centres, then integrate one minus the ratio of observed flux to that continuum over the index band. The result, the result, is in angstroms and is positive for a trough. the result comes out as 0.3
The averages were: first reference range 19.3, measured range 18.8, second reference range 18.7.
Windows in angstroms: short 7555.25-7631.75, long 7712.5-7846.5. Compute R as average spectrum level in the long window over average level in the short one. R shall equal 0.97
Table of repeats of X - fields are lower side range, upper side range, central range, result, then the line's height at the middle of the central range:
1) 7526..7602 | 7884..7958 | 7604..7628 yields 0.06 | 19.7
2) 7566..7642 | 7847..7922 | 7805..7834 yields 0.01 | 19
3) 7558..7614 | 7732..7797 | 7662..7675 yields 0.02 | 19.3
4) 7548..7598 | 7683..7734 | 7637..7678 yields 0.02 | 19.6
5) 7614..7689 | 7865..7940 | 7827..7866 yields 0.02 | 19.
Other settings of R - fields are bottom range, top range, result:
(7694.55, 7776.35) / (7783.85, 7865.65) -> 0.97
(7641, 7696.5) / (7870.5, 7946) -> 0.97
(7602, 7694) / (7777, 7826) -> 0.98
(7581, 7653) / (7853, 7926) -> 0.96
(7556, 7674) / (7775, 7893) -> 0.97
